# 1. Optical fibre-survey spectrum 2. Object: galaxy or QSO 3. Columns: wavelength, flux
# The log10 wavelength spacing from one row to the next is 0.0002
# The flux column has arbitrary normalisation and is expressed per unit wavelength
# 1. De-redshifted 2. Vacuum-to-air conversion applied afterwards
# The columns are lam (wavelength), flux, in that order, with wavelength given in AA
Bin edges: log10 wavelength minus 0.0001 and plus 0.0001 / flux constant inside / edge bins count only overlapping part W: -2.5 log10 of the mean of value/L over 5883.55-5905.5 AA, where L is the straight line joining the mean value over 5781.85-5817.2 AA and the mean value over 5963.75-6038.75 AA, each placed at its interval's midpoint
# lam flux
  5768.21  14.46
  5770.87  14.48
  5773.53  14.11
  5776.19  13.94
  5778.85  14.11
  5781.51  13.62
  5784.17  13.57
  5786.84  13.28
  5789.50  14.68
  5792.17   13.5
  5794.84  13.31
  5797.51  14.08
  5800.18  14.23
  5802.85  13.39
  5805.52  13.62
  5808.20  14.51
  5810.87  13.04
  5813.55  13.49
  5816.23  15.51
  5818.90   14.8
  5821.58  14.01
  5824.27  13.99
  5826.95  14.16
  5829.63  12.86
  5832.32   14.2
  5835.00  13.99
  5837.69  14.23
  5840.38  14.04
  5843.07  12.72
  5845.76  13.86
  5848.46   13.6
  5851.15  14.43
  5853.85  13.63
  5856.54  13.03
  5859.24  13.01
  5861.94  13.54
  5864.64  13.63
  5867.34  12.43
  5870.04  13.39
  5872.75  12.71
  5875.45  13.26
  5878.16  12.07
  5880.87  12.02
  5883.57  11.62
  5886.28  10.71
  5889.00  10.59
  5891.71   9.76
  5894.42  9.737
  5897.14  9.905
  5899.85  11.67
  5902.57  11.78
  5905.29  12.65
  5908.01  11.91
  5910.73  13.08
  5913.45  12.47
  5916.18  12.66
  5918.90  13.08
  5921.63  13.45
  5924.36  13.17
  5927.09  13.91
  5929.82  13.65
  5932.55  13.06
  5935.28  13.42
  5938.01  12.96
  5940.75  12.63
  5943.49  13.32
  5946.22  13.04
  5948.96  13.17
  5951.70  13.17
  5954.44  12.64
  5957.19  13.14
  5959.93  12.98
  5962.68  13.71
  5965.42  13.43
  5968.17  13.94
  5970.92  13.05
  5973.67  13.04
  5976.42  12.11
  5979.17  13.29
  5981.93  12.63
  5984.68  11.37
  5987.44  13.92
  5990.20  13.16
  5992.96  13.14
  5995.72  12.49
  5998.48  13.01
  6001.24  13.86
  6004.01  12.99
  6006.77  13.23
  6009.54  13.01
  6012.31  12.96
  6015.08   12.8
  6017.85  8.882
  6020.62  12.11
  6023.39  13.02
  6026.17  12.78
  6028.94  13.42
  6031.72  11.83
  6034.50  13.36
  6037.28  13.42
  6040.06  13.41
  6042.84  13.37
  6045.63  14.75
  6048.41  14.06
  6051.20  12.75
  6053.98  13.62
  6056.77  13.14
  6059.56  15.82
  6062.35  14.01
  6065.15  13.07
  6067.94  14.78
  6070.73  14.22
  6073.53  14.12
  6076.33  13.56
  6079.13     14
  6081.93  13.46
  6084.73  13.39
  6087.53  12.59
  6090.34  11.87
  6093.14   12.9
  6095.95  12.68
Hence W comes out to 0.231 mag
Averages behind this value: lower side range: 13.8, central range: 10.8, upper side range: 12.8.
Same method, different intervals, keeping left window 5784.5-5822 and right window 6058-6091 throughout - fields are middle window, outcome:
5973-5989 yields 0.09 mag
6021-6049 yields 0.04 mag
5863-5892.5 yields 0.15 mag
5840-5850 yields 0.03 mag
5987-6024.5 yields 0.09 mag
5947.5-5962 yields 0.07 mag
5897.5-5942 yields 0.09 mag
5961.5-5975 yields 0.03 mag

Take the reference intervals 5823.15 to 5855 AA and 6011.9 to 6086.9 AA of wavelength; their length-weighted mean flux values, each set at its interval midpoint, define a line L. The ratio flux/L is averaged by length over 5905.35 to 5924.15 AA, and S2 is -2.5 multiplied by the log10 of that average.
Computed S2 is 0.07 mag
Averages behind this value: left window 13.8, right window 13.3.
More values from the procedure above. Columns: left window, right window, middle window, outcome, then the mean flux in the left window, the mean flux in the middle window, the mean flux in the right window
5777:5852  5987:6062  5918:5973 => 0.01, 13.9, 13.2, 13.1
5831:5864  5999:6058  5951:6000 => 0.02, 13.7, 13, 13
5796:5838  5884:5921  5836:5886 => -0.03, 14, 13.1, 11.6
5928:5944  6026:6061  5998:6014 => 0.02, 13.2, 13.2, 13.5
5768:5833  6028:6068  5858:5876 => 0.06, 13.9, 13.1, 13.6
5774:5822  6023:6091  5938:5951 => 0.05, 13.9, 13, 13.5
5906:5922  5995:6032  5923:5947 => -0.05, 12.7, 13.2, 12.6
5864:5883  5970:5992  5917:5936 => -0.05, 12.7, 13.4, 12.8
